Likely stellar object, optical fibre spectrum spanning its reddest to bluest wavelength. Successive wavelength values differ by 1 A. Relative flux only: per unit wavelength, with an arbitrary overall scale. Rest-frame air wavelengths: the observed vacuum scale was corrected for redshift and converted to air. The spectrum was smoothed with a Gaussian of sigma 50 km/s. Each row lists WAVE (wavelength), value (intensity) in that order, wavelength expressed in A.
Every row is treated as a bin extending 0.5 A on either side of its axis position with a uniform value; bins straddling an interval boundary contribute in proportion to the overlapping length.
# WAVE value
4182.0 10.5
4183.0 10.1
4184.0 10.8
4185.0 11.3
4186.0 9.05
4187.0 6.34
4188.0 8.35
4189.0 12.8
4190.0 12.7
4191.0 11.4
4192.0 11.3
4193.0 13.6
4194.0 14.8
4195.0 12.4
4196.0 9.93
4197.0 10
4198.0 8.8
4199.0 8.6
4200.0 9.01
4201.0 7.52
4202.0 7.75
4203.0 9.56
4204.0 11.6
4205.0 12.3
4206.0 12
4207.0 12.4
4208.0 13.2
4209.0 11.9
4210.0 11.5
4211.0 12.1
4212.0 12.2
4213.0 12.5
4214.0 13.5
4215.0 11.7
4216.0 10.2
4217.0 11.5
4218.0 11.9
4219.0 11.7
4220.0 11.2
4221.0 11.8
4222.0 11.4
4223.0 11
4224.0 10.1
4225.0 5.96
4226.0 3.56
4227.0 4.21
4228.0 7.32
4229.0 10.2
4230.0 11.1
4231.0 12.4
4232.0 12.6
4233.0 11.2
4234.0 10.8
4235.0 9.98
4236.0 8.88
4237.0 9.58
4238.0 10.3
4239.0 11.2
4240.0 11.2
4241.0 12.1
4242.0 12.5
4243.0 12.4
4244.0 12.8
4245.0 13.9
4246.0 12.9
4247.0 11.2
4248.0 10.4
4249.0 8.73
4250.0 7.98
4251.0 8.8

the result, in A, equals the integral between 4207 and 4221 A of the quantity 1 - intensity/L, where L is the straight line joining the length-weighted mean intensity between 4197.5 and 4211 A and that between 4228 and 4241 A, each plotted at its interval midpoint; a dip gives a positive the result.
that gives -1.8 A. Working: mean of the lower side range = 10.5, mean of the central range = 11.9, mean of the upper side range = 10.7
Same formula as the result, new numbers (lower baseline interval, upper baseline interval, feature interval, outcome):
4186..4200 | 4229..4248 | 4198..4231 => 2.0 A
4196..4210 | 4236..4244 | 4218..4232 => 1.7 A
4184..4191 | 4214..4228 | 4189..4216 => -3.5 A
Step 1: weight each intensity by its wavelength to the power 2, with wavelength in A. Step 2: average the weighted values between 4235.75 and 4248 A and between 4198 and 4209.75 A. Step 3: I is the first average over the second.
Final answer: 1.1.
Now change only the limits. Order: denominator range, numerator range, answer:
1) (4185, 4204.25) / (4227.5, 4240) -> 1.04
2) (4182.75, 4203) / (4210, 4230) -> 1.01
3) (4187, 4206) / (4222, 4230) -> 0.76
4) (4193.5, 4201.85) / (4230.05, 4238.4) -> 1.09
